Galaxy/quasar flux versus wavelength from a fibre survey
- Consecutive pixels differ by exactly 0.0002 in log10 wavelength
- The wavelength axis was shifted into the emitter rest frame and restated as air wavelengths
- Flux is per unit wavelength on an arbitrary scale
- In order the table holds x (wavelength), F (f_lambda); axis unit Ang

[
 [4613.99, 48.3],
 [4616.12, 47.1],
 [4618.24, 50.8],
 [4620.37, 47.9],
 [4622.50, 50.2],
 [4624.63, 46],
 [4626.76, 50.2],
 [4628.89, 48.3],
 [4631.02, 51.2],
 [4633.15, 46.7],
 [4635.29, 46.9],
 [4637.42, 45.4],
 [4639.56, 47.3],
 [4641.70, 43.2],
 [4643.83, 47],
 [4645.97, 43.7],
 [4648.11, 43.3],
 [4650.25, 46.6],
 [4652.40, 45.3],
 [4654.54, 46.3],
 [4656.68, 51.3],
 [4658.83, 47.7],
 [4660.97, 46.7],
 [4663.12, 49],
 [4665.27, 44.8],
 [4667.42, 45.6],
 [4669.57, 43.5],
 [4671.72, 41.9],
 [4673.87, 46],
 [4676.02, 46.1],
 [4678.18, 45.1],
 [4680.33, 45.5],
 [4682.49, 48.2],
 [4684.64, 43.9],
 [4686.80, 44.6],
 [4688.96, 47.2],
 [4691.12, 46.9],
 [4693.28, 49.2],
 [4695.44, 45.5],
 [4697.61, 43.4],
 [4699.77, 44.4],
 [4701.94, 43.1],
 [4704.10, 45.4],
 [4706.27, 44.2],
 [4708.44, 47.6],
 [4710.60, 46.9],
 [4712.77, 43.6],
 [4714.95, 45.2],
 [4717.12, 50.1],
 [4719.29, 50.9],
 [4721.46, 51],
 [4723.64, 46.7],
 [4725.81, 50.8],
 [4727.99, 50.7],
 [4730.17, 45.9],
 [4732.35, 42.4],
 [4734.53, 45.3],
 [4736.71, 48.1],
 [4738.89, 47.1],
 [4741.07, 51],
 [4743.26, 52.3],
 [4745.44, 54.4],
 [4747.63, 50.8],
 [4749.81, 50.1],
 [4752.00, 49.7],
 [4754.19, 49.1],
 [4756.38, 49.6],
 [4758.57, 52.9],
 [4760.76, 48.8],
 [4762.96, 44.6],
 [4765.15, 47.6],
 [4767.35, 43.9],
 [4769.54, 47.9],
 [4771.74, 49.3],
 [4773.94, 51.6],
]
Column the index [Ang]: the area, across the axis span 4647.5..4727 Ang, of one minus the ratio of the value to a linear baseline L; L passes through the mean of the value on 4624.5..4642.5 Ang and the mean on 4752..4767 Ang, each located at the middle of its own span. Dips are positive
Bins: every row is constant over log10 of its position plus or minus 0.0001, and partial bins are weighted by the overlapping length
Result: 2.56 Ang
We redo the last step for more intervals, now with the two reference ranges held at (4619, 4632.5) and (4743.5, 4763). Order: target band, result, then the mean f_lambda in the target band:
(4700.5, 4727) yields 1.51 Ang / 47.1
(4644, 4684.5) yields 2.85 Ang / 45.9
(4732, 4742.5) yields 0.62 Ang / 47.3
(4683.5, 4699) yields 1.21 Ang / 45.8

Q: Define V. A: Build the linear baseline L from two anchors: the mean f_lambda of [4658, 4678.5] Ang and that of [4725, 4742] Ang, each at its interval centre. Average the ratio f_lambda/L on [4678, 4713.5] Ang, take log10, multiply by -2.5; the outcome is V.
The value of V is 0.02 mag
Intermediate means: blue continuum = 45.6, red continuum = 47.6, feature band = 45.6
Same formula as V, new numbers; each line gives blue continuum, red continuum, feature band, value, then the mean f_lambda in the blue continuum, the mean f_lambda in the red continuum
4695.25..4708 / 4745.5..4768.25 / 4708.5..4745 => -0.04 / 44.4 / 49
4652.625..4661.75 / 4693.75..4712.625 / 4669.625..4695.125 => 0.01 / 47.8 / 45.1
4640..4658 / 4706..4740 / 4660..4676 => 0.02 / 45.9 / 47.4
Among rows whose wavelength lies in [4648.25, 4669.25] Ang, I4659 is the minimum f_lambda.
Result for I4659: 44.8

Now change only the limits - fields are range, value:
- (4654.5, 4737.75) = 41.9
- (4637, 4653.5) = 43.2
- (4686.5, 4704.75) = 43.1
